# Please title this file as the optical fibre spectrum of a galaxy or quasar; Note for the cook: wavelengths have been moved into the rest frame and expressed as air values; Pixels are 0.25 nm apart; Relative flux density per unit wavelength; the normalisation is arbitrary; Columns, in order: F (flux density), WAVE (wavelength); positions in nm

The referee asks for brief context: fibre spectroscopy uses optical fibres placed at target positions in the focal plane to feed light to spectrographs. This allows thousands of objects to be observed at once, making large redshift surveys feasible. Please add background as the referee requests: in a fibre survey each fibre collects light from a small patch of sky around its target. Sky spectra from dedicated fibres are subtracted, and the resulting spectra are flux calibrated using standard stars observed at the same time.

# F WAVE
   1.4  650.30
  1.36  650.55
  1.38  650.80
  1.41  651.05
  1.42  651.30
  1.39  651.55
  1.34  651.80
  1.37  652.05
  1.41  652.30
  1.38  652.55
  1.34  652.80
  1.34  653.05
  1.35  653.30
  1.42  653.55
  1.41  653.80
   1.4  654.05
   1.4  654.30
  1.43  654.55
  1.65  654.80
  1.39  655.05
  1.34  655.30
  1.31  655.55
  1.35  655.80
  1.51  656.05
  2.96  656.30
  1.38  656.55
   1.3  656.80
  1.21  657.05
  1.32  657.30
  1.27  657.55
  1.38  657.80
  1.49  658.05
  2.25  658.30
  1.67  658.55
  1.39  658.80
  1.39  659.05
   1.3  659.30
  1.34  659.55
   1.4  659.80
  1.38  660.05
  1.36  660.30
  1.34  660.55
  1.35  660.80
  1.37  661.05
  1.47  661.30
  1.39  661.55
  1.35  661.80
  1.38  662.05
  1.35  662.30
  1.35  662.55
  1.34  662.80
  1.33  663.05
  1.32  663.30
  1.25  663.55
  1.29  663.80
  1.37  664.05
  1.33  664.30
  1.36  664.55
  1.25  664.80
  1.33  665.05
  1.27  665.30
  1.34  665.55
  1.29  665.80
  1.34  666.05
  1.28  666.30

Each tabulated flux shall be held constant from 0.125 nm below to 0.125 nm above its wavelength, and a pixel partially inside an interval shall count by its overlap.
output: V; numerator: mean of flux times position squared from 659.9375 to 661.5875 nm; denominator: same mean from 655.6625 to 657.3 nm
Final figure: 0.9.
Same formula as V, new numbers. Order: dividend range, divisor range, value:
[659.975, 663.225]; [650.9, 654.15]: 1.01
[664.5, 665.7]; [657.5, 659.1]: 0.85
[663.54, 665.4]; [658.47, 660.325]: 0.95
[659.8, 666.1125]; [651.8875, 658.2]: 0.95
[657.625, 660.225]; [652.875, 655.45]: 1.07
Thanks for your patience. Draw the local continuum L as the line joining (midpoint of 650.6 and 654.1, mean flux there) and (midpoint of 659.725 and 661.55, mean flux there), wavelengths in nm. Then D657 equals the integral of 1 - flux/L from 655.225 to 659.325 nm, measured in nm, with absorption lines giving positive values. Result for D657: -0.43 nm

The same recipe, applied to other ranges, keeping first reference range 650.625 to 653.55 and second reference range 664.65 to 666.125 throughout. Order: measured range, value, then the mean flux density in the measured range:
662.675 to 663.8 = 0.01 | 1.31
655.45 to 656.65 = -0.32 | 1.72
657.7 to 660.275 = -0.30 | 1.49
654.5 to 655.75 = -0.05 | 1.42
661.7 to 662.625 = -0.03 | 1.36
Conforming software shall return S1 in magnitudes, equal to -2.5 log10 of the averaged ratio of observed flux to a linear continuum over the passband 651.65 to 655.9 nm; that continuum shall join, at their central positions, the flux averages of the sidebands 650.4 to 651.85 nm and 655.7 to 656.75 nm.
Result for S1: 0.14 mag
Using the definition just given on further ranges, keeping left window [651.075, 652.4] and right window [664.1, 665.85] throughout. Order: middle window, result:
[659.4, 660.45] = -0.02 mag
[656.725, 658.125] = 0.03 mag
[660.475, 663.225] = -0.03 mag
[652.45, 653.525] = 0.02 mag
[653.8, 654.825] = -0.06 mag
